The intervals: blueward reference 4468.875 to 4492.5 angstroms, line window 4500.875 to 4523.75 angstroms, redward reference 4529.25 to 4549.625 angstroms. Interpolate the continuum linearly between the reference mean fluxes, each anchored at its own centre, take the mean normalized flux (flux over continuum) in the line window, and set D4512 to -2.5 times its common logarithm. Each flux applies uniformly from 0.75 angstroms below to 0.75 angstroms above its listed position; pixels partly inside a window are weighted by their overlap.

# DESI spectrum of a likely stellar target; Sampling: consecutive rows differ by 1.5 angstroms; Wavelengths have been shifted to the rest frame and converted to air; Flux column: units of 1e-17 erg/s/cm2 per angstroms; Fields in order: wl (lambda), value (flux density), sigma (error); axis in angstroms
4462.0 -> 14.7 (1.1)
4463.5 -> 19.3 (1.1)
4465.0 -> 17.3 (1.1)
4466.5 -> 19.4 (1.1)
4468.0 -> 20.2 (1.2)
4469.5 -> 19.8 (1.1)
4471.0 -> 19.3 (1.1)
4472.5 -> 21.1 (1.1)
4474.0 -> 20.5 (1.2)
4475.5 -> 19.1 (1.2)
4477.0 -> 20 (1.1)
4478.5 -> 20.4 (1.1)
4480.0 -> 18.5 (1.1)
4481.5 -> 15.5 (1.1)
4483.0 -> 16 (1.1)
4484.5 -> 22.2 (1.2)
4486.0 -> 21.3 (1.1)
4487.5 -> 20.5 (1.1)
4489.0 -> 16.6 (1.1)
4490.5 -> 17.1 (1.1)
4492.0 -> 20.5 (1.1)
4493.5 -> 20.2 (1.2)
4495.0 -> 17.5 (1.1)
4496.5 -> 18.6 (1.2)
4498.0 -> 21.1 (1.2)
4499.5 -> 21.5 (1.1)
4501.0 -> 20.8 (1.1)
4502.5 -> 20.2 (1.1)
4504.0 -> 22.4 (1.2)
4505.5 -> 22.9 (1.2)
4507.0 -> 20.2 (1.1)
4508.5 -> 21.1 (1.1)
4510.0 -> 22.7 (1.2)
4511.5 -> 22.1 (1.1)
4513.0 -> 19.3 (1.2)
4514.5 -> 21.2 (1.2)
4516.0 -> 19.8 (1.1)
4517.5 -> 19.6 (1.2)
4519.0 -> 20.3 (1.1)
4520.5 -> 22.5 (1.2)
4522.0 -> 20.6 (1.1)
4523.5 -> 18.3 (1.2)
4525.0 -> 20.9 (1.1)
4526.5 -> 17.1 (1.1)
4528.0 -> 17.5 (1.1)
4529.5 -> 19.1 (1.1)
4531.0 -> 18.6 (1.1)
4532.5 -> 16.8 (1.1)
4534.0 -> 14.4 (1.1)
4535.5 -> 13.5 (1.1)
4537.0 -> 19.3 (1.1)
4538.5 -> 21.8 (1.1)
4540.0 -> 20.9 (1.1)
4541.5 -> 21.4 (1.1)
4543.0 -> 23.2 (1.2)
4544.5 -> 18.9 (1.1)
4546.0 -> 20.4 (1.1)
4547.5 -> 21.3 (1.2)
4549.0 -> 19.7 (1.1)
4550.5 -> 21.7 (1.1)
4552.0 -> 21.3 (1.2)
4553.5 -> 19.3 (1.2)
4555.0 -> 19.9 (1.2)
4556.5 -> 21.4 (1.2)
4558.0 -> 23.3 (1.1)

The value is -0.09 mag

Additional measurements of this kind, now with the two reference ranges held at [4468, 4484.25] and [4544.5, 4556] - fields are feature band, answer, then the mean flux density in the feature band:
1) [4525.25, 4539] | 0.14 mag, 17.6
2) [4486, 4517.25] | -0.04 mag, 20.3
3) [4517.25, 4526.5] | -0.01 mag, 20.1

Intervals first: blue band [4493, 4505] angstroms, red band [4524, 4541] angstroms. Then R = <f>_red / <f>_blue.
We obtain 0.9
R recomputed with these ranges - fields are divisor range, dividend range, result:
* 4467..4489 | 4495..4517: 1.07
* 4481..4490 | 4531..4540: 0.94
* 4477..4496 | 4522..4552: 1.02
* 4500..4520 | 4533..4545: 0.91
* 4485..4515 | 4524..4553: 0.95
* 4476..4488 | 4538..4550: 1.09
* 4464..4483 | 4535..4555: 1.06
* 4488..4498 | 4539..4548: 1.13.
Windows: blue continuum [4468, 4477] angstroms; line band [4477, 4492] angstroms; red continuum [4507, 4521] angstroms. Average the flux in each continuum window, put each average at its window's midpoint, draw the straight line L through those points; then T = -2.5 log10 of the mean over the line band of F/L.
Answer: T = 0.08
